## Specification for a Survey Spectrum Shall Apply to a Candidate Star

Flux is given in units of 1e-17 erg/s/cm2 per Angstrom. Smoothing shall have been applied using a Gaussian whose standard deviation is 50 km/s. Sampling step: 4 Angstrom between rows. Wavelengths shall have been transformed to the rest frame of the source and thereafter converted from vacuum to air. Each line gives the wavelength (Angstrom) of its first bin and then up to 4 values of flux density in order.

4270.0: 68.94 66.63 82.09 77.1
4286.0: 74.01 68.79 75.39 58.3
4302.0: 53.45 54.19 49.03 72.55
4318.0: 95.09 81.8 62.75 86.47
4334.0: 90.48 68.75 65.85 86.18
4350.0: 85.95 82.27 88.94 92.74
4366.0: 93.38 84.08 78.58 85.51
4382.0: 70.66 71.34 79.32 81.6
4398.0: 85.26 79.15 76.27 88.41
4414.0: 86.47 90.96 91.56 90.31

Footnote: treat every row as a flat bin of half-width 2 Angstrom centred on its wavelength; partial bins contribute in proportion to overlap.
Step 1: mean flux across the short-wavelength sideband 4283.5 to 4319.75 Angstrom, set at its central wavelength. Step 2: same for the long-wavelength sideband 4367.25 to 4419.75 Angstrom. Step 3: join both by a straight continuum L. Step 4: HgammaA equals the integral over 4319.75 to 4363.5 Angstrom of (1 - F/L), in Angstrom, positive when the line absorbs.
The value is -4.71 Angstrom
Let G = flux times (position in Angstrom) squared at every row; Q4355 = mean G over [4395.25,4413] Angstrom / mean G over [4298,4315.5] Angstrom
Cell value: 1.51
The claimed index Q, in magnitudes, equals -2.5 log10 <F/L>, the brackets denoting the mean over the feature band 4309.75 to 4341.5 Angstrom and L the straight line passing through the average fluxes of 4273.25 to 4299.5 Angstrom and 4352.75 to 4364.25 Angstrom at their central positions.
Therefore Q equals 0.06 mag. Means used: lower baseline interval 72.3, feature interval 76.9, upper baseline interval 88.5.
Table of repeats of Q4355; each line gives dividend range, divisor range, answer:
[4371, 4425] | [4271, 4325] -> 1.23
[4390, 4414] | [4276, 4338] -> 1.19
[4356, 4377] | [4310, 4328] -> 1.19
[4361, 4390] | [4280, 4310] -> 1.31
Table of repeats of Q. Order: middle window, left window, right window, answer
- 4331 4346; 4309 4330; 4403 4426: -0.003 mag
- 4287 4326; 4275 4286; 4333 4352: 0.157 mag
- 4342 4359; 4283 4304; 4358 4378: -0.012 mag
